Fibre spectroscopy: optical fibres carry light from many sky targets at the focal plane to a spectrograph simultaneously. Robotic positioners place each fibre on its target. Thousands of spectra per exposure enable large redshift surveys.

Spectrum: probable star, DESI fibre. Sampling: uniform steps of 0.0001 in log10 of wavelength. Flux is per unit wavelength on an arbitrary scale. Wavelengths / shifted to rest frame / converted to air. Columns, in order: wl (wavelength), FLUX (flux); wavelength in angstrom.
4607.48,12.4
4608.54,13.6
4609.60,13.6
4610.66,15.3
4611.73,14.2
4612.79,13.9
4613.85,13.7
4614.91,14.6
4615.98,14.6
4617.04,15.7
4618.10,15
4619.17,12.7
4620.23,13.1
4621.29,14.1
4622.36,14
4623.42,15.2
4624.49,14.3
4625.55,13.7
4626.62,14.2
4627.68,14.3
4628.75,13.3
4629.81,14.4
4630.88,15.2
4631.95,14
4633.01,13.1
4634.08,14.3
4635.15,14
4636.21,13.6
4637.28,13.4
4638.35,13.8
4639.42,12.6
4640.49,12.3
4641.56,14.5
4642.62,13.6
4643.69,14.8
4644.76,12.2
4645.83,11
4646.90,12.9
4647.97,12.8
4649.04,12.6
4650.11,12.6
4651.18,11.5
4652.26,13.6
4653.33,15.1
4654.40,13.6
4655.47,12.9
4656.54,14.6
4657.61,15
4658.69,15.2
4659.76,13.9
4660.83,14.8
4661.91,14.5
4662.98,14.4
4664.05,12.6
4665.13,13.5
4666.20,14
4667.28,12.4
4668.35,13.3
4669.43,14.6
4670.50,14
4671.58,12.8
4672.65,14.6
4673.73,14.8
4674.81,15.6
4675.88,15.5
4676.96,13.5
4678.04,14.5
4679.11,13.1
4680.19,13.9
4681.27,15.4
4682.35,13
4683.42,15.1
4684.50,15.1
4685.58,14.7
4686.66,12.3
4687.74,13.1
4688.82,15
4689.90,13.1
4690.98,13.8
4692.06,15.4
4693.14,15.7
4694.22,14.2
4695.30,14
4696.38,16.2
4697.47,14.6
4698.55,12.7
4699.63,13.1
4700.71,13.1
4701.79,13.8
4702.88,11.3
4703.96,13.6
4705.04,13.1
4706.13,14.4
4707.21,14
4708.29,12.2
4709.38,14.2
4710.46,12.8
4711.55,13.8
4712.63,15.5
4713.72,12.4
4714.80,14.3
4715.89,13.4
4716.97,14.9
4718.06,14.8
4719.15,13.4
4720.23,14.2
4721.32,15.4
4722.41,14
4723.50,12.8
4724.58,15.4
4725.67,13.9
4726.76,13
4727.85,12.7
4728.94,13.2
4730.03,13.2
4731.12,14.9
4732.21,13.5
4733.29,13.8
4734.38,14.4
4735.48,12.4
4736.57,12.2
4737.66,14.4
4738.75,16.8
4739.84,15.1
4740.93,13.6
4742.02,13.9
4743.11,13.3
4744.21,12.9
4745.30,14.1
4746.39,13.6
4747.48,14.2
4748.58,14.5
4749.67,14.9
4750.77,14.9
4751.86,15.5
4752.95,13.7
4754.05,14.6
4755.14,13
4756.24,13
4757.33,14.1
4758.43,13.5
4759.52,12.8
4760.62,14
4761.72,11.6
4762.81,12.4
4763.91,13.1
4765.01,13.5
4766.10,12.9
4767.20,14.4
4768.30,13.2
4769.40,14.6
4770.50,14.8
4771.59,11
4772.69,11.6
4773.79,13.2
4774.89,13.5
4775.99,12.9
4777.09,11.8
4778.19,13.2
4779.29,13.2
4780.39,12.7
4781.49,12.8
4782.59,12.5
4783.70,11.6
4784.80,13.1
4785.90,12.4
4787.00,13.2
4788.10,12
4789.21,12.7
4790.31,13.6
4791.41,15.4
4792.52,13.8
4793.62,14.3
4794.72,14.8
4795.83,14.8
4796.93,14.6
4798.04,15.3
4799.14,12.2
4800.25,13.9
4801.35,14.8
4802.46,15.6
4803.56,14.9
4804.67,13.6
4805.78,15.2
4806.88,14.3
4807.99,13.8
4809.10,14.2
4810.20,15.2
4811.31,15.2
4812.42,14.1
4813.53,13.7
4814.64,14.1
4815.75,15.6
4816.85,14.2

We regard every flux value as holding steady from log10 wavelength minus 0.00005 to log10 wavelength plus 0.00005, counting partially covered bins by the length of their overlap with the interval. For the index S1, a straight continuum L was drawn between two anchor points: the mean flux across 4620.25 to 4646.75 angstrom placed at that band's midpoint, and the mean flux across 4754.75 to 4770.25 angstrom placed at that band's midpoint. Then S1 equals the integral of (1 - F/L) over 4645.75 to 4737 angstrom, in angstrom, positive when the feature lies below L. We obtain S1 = -1.95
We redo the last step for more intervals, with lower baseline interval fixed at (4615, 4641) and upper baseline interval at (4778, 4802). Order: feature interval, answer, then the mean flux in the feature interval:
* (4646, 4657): 0.6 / 13.1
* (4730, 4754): -0.8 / 14.1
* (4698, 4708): 0.4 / 13.2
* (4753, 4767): 0.3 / 13.3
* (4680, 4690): -0.2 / 14.1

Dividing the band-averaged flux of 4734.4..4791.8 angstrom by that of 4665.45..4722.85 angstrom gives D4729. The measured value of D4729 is 0.96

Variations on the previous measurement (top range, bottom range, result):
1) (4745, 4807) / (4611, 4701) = 0.98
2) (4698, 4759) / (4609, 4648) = 1.00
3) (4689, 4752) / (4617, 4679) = 1.01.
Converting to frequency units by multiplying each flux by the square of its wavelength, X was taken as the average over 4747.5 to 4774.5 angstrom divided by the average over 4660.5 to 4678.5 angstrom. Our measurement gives 1.0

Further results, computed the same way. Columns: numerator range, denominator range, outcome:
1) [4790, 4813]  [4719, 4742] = 1.07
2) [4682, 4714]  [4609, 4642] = 1.02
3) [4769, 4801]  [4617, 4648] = 1.03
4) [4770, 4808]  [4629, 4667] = 1.05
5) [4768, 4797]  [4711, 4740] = 0.97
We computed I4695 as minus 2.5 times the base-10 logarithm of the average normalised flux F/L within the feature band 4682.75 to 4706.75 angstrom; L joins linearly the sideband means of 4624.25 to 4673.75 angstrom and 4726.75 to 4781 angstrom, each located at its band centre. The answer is -0.03 mag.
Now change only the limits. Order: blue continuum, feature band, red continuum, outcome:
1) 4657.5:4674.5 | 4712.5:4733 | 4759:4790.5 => -0.038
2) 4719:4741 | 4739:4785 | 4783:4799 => 0.029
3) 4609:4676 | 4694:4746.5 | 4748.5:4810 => -0.007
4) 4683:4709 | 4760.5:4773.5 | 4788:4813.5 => 0.088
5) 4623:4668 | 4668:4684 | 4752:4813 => -0.048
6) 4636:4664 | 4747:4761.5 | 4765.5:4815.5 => -0.028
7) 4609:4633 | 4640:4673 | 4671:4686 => 0.060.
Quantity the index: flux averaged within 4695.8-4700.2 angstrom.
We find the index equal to 14.1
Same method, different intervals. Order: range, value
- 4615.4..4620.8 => 14.2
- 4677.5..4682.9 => 14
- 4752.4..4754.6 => 14.2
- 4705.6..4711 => 13.5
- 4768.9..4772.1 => 13.5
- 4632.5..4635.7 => 13.8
